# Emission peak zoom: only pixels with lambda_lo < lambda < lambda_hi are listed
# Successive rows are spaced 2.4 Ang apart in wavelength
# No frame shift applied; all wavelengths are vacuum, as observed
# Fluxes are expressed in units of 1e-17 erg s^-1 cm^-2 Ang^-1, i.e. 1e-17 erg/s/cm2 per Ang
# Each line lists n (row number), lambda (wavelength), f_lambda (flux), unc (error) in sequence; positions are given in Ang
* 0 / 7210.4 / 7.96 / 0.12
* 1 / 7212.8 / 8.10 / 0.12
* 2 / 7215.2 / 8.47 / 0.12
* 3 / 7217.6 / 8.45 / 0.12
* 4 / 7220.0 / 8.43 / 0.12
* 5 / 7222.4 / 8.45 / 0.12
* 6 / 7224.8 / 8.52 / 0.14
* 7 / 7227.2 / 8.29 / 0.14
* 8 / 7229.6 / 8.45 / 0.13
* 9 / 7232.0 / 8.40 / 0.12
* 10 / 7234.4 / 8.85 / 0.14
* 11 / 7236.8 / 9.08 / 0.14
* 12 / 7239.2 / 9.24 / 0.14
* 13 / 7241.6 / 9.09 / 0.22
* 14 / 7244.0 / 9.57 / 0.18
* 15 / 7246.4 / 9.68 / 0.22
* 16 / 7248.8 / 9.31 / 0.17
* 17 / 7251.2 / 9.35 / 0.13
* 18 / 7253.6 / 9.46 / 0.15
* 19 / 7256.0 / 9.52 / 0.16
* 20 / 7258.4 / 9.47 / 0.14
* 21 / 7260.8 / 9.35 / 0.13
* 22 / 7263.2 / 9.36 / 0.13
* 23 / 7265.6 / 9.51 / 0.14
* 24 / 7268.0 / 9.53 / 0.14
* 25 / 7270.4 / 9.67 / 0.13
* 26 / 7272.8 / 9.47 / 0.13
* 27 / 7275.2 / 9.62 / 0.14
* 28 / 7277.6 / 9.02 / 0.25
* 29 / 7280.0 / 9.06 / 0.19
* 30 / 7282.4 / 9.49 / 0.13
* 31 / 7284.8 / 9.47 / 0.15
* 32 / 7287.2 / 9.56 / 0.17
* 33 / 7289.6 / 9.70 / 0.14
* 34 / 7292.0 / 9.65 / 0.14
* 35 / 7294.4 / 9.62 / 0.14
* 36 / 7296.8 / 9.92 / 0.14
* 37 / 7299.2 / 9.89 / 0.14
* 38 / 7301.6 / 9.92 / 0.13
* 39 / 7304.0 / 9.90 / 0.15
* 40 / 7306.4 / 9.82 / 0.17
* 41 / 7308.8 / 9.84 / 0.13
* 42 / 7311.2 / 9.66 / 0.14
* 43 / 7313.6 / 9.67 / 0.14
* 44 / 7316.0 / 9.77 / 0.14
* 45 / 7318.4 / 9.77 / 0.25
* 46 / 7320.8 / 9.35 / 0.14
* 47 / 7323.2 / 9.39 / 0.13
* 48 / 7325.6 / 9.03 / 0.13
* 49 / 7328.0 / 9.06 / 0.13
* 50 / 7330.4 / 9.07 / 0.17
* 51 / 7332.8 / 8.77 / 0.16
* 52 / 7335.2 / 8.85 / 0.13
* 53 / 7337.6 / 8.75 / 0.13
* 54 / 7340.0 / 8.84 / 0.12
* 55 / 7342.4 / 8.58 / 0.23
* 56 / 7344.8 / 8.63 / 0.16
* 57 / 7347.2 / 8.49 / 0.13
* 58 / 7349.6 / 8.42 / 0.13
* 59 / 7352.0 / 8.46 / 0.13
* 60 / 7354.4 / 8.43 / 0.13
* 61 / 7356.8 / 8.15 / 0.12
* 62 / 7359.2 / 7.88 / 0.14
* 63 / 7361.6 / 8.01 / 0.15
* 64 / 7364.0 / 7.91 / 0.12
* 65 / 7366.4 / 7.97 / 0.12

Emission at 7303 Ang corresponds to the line C III] 1909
